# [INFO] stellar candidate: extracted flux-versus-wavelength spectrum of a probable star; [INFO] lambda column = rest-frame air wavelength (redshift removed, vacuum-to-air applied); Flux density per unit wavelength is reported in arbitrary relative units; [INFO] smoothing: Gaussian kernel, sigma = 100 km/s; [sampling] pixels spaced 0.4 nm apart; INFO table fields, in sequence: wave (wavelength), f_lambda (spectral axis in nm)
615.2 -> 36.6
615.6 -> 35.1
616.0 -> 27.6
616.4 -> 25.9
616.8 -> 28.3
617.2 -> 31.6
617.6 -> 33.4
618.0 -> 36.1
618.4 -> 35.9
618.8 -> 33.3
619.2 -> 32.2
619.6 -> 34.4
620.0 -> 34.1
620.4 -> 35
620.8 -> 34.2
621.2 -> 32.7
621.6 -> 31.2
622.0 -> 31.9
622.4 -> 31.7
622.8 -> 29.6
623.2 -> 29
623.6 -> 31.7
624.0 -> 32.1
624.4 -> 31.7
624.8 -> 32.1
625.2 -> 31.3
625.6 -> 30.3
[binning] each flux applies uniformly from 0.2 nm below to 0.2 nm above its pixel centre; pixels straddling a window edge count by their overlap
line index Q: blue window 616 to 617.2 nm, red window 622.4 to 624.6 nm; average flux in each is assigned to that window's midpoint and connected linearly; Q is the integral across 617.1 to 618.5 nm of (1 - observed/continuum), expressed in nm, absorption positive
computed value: -0.29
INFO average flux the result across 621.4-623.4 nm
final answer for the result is 30.7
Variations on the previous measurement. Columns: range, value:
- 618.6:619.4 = 32.7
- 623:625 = 31.3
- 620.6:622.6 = 32.3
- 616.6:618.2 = 32.4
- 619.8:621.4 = 34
